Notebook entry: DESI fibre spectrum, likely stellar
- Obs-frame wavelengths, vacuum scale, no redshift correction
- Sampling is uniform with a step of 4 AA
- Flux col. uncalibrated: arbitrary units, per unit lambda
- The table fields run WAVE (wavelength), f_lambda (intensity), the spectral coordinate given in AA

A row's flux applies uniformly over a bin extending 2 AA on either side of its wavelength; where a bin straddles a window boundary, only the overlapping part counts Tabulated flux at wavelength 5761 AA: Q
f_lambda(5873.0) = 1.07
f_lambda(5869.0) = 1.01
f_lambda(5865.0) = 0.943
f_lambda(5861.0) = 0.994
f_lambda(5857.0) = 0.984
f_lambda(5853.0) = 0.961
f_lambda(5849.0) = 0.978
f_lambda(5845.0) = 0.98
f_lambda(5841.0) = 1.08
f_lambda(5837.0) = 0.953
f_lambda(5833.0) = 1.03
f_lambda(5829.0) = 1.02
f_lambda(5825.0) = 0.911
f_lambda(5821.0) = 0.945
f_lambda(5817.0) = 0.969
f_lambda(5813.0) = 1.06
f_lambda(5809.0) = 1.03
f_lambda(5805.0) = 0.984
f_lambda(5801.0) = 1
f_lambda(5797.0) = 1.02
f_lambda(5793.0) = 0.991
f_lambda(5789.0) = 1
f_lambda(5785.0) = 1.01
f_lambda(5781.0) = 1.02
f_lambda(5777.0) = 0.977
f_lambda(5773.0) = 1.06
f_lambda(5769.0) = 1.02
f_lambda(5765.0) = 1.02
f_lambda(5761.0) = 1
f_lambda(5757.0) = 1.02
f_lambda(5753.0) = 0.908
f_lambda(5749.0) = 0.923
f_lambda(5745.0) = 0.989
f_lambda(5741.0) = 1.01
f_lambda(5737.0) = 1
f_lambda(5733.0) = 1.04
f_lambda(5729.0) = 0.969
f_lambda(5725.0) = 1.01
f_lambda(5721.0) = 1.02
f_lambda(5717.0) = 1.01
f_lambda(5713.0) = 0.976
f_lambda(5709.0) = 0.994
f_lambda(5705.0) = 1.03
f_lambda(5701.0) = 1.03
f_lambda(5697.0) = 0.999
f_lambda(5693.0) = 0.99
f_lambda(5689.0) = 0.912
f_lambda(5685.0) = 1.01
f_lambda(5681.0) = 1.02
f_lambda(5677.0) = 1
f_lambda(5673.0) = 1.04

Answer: 1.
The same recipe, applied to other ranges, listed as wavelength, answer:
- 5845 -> 0.98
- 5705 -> 1.03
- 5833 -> 1.03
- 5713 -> 0.976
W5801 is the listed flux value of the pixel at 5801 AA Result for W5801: 1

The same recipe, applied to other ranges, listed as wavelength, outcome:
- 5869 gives 1.01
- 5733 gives 1.04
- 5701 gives 1.03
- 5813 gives 1.06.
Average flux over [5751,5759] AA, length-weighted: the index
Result 0.964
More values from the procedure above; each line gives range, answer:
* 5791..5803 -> 1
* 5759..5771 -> 1.01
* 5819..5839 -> 0.972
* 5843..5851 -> 0.979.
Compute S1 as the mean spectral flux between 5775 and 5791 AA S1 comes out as 1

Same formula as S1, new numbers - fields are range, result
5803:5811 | 1.01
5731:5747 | 1.01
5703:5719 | 1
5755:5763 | 1.01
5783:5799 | 1.01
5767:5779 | 1.02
